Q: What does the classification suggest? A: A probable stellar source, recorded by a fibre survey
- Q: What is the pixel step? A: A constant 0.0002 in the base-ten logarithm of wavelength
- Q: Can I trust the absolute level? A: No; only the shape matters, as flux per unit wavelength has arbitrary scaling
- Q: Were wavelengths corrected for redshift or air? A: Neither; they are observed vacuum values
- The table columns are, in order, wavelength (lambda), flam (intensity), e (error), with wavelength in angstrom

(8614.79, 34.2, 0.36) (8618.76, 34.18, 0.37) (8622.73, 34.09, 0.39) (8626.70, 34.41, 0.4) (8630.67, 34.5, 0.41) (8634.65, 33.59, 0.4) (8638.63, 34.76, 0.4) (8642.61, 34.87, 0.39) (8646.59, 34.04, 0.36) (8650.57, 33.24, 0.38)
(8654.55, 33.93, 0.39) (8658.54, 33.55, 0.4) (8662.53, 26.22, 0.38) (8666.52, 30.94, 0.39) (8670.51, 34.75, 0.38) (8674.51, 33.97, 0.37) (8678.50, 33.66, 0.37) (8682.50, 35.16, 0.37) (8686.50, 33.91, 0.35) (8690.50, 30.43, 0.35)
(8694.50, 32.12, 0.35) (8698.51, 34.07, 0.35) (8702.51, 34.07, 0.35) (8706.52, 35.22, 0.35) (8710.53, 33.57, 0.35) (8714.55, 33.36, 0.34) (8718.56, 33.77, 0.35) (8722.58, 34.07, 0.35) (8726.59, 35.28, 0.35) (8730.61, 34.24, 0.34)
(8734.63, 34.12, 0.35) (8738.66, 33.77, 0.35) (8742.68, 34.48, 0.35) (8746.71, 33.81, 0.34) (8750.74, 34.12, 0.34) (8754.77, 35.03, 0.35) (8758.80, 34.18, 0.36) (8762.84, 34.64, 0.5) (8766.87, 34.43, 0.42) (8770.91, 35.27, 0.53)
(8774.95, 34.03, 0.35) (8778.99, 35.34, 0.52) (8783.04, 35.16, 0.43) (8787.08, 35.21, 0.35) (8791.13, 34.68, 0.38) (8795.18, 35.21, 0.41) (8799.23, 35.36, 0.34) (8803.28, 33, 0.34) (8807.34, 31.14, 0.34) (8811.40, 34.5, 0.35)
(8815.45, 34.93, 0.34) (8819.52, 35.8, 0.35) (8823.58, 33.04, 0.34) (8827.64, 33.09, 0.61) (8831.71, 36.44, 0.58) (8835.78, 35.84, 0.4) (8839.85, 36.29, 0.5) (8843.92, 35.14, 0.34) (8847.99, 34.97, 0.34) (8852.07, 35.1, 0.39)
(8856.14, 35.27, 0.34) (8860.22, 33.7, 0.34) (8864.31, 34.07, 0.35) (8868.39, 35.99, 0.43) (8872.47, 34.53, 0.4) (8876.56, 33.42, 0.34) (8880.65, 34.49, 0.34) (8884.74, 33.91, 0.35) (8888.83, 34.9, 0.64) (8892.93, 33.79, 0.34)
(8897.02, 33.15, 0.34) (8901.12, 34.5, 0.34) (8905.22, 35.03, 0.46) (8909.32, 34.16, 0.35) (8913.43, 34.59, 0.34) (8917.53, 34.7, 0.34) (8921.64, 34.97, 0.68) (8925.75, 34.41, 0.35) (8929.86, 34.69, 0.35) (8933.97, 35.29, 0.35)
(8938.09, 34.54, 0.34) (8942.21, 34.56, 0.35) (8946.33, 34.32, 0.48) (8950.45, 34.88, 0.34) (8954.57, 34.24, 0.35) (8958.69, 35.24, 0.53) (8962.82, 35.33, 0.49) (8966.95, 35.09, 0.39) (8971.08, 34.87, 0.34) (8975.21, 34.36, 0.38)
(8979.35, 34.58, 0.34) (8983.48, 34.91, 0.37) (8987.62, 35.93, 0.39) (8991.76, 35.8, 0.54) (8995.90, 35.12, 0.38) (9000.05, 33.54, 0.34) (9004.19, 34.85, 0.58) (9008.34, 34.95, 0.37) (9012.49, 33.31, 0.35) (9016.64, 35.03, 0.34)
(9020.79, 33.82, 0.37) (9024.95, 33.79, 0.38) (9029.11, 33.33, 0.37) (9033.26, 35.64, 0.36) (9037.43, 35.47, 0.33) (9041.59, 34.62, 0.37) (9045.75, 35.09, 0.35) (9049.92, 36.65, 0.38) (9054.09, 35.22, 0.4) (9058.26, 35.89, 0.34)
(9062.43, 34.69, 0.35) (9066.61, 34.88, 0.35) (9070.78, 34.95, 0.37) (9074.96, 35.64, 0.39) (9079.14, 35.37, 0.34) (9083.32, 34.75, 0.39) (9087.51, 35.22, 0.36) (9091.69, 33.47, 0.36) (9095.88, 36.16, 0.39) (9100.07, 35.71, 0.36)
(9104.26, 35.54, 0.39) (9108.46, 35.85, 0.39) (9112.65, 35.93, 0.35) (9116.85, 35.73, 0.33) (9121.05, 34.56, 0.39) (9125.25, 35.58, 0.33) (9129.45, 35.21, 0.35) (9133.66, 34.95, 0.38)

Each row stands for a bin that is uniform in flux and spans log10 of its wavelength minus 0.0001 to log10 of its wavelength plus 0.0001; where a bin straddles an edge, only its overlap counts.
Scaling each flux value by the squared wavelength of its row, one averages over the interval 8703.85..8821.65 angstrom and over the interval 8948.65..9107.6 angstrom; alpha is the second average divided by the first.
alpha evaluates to 1.1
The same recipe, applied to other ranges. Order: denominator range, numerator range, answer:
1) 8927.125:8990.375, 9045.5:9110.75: 1.04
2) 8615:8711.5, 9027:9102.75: 1.15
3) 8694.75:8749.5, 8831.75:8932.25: 1.06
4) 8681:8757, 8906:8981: 1.08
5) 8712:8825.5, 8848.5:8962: 1.04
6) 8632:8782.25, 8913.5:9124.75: 1.11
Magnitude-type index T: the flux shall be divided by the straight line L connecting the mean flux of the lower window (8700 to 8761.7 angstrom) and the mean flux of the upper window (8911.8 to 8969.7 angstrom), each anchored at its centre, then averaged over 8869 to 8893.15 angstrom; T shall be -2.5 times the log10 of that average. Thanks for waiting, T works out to 0.01 mag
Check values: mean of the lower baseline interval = 34.2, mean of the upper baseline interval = 34.8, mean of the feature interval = 34.3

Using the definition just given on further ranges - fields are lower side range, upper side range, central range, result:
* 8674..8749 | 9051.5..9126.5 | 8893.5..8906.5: 0.01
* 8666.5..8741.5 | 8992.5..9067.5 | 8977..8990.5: -0.02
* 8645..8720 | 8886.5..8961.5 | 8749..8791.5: -0.03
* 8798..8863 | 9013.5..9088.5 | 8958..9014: 0.00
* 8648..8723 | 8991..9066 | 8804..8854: -0.03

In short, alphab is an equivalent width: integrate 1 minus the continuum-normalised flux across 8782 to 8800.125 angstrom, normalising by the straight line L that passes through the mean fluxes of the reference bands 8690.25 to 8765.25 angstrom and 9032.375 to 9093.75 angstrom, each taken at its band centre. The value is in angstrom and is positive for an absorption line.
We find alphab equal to -0.5 angstrom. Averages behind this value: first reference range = 34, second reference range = 35.2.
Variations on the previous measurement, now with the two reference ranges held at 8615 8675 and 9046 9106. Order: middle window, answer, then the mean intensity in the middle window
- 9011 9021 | 0.25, 34.2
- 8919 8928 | -0.02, 34.7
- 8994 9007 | 0.16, 34.5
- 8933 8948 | 0.02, 34.6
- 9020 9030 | 0.40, 33.6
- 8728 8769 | -0.53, 34.3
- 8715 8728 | -0.18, 34.2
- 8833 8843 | -0.51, 36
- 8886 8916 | 0.19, 34.3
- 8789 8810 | 0.11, 33.9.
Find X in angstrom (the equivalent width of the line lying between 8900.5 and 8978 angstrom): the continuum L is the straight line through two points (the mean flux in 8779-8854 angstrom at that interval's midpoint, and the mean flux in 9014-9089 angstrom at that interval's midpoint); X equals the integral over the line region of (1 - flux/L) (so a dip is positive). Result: 0.3 angstrom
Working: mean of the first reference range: 34.7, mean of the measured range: 34.7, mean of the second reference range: 35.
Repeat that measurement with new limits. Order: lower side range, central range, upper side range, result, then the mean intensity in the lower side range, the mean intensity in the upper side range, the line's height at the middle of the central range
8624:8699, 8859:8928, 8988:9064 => -0.22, 33.3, 34.8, 34.3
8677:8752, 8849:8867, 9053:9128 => -0.11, 33.9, 35.3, 34.4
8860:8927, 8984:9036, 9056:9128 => 0.45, 34.4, 35.3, 34.9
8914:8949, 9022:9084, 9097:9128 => 0.39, 34.7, 35.6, 35.3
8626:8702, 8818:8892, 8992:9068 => -1.50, 33.3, 34.8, 34.1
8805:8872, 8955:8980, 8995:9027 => -0.37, 34.7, 34.3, 34.4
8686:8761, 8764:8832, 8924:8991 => -0.55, 33.9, 34.8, 34.2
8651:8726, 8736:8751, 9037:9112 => -0.24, 33.2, 35.3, 33.5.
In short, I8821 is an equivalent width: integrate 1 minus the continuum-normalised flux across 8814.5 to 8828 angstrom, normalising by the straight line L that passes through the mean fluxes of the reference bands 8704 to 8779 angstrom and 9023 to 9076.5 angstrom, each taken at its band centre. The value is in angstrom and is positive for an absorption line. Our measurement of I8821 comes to 0.09 angstrom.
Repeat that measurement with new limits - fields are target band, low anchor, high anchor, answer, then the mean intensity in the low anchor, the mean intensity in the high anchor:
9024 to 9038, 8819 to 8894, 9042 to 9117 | 0.3 angstrom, 34.7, 35.3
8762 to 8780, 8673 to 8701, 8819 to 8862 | -0.3 angstrom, 33.3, 35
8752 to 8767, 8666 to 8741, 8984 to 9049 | -0.3 angstrom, 33.8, 34.7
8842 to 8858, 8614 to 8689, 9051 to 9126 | -0.4 angstrom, 33.5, 35.3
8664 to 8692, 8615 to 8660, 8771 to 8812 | 0.8 angstrom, 34.1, 34.4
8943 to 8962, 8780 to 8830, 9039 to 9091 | 0.1 angstrom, 34.3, 35.2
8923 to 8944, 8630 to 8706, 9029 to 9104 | -0.1 angstrom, 33.3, 35.2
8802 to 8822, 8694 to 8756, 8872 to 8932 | 0.2 angstrom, 34.1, 34.3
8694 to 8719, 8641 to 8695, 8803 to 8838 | -0.4 angstrom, 32.9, 34.3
